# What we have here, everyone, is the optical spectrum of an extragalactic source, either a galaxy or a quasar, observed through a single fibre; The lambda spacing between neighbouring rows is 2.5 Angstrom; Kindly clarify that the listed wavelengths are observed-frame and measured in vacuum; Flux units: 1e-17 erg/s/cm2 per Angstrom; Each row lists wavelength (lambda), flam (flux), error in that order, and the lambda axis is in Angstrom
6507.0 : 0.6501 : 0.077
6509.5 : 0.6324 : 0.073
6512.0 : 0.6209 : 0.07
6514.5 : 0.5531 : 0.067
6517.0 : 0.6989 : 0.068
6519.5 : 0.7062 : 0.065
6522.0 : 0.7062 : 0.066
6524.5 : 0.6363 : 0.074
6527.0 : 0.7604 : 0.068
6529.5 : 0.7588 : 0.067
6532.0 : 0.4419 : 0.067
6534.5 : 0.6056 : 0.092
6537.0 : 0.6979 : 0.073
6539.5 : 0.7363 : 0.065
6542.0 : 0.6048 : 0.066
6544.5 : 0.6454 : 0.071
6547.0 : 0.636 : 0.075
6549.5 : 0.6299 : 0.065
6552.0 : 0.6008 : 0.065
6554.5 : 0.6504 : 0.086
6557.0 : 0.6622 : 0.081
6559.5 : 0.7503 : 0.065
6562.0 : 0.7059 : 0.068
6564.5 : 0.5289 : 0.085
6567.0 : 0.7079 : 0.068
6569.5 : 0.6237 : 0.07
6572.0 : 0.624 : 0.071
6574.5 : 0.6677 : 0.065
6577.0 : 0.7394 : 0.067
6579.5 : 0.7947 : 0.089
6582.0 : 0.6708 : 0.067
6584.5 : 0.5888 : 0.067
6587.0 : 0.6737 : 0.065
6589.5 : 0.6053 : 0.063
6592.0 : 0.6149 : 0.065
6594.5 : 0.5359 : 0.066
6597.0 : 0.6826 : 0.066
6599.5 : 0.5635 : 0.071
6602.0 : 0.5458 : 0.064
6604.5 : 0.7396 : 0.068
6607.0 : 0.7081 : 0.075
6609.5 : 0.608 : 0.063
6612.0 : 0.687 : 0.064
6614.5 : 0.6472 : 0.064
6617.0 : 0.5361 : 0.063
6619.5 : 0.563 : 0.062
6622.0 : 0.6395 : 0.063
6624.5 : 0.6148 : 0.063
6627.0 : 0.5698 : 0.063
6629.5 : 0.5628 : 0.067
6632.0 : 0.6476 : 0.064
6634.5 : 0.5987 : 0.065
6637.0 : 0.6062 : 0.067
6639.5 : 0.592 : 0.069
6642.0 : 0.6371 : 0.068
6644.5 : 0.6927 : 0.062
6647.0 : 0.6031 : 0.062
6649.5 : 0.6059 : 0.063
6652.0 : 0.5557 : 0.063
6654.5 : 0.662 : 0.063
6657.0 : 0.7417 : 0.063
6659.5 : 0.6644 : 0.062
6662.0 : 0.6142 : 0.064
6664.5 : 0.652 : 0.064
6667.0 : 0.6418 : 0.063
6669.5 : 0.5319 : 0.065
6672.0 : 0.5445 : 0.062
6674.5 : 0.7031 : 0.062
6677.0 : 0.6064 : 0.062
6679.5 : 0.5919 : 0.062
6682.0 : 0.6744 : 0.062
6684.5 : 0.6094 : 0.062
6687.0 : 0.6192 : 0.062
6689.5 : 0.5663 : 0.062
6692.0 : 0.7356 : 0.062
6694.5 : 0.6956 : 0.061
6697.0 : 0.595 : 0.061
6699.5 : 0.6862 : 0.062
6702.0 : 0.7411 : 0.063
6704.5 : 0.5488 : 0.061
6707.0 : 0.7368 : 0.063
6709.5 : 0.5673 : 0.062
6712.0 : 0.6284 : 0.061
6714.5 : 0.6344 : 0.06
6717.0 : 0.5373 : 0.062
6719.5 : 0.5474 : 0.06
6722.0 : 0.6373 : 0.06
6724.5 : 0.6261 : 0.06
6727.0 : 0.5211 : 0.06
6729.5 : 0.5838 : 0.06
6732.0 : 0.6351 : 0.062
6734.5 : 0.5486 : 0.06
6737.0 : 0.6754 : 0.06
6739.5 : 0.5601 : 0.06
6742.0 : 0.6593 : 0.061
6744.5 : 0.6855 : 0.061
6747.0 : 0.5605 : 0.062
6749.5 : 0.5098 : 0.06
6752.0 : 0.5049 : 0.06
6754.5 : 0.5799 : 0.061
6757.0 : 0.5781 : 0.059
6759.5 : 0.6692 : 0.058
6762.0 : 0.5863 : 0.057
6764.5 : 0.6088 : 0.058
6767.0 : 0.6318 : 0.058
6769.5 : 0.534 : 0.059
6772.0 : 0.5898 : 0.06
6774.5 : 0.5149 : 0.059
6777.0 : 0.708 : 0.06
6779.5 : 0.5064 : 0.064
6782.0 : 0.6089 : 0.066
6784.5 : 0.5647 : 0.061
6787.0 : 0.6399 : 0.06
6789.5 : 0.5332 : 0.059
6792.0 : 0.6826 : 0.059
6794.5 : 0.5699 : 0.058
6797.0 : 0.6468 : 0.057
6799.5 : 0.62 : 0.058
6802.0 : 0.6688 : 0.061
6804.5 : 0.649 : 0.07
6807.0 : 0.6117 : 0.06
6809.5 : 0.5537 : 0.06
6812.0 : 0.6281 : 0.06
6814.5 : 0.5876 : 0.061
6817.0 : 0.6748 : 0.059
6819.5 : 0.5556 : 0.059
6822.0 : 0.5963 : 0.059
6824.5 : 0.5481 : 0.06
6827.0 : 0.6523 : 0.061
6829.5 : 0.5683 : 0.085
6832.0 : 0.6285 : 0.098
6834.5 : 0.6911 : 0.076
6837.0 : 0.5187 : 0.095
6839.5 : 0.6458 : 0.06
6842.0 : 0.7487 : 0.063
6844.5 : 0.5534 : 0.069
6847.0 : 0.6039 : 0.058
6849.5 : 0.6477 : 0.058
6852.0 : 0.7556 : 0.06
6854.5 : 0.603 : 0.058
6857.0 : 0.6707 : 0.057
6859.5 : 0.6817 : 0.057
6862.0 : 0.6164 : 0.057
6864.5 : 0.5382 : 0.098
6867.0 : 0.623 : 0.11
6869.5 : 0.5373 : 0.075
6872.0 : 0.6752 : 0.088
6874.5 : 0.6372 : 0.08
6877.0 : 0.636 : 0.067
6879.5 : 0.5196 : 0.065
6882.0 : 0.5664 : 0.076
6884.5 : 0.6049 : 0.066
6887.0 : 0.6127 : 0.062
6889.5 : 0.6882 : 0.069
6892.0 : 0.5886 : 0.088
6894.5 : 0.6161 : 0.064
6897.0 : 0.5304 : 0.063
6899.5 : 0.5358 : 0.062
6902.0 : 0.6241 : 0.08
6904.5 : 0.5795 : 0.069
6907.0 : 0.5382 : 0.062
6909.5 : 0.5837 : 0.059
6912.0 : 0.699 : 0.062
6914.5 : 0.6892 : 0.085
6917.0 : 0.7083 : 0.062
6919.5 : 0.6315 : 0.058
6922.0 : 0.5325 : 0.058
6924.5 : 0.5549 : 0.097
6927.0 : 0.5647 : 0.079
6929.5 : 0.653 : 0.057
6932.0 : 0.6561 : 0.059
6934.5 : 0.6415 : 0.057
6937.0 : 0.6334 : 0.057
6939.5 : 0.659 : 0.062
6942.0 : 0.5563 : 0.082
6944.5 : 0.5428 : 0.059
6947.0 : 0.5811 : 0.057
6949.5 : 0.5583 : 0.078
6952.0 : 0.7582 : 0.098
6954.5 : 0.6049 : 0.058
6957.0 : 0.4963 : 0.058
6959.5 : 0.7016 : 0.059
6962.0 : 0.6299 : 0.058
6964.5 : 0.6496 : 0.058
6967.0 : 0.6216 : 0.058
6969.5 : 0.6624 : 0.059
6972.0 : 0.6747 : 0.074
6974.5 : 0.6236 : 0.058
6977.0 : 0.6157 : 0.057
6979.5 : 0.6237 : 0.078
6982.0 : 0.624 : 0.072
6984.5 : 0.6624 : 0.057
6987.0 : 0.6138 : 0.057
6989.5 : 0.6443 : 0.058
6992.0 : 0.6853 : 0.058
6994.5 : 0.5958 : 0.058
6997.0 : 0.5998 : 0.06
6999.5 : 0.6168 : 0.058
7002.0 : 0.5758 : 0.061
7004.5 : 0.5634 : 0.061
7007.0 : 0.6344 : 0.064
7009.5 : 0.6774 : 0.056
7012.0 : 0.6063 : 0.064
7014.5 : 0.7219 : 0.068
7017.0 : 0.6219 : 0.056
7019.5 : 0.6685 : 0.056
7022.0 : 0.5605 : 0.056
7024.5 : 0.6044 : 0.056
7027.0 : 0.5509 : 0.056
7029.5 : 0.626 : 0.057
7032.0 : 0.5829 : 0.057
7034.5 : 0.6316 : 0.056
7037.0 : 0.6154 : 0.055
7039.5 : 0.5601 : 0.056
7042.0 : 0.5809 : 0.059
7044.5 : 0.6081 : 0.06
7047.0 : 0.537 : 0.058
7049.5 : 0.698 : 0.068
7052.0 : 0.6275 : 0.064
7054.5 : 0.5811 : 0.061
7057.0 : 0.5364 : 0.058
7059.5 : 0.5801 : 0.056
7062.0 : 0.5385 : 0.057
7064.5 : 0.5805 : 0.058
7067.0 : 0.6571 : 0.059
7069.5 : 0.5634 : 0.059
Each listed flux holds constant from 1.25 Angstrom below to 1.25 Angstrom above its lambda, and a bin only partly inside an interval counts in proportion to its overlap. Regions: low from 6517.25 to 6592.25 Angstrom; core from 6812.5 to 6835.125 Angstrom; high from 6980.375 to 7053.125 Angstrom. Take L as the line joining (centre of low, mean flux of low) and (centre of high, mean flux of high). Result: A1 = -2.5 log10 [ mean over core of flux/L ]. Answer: 0.044 mag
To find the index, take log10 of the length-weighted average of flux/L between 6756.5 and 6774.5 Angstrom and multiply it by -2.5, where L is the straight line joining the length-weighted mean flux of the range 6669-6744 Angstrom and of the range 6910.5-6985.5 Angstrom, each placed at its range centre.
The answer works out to 0.05 mag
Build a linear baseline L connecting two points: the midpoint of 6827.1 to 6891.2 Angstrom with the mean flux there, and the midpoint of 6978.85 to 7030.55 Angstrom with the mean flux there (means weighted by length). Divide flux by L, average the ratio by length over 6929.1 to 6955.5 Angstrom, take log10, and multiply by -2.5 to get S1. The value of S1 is 0.003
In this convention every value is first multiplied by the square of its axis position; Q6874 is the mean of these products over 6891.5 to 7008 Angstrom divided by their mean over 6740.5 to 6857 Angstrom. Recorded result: 1.1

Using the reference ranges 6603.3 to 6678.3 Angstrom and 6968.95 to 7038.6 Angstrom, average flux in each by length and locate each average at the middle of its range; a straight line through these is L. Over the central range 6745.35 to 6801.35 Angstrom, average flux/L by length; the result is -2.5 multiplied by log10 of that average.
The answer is 0.06 mag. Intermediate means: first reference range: 0.626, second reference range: 0.624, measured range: 0.59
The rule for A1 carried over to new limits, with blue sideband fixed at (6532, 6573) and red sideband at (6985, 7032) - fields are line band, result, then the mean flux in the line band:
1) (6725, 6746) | 0.045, 0.609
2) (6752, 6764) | 0.071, 0.593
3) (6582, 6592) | 0.026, 0.628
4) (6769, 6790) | 0.092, 0.581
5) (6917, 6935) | 0.024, 0.611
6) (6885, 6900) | 0.049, 0.599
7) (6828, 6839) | 0.042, 0.606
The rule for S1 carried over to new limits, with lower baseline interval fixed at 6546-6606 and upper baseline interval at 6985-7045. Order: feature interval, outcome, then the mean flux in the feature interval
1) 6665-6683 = 0.05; 0.614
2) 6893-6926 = 0.04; 0.601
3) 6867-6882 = 0.05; 0.6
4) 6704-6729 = 0.07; 0.6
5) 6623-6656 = 0.05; 0.613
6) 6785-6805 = 0.01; 0.623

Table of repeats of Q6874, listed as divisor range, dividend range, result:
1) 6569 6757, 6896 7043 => 1.08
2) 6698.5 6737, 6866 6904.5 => 1.03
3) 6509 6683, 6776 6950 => 1.04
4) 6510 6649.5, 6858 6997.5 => 1.07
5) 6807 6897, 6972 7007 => 1.05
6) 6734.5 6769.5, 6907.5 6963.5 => 1.09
